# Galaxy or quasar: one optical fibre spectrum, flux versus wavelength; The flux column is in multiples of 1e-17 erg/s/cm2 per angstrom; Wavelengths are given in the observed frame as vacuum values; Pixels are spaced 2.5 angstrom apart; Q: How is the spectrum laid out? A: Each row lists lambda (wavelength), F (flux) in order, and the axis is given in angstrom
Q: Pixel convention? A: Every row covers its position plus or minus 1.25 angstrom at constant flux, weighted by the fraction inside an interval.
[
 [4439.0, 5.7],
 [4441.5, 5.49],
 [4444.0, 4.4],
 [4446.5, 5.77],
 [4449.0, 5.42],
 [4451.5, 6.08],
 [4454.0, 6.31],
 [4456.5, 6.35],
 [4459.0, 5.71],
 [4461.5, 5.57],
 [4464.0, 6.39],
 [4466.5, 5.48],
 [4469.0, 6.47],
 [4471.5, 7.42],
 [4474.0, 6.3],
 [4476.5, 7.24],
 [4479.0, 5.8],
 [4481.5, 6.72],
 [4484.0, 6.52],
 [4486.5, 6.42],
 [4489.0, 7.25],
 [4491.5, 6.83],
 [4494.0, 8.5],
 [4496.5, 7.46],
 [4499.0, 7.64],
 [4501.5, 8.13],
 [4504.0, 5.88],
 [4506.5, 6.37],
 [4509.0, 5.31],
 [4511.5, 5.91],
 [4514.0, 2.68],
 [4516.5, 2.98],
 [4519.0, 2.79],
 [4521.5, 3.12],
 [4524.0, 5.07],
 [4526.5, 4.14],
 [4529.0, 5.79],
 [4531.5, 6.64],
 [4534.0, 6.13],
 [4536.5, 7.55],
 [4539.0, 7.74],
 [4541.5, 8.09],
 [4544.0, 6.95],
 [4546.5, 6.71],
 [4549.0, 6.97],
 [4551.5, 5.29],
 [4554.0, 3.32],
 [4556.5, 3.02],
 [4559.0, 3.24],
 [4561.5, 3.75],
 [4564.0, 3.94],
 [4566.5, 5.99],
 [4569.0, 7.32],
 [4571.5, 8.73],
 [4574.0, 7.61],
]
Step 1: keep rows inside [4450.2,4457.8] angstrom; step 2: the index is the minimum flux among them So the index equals 6.08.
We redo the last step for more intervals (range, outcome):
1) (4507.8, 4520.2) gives 2.68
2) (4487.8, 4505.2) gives 5.88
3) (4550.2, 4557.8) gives 3.02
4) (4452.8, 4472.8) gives 5.48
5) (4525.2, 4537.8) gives 4.14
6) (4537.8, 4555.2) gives 3.32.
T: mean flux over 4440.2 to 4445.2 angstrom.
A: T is 4.96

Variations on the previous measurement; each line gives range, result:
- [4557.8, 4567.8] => 4.25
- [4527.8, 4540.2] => 6.77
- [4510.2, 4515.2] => 4.32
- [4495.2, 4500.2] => 7.56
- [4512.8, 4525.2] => 3.32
